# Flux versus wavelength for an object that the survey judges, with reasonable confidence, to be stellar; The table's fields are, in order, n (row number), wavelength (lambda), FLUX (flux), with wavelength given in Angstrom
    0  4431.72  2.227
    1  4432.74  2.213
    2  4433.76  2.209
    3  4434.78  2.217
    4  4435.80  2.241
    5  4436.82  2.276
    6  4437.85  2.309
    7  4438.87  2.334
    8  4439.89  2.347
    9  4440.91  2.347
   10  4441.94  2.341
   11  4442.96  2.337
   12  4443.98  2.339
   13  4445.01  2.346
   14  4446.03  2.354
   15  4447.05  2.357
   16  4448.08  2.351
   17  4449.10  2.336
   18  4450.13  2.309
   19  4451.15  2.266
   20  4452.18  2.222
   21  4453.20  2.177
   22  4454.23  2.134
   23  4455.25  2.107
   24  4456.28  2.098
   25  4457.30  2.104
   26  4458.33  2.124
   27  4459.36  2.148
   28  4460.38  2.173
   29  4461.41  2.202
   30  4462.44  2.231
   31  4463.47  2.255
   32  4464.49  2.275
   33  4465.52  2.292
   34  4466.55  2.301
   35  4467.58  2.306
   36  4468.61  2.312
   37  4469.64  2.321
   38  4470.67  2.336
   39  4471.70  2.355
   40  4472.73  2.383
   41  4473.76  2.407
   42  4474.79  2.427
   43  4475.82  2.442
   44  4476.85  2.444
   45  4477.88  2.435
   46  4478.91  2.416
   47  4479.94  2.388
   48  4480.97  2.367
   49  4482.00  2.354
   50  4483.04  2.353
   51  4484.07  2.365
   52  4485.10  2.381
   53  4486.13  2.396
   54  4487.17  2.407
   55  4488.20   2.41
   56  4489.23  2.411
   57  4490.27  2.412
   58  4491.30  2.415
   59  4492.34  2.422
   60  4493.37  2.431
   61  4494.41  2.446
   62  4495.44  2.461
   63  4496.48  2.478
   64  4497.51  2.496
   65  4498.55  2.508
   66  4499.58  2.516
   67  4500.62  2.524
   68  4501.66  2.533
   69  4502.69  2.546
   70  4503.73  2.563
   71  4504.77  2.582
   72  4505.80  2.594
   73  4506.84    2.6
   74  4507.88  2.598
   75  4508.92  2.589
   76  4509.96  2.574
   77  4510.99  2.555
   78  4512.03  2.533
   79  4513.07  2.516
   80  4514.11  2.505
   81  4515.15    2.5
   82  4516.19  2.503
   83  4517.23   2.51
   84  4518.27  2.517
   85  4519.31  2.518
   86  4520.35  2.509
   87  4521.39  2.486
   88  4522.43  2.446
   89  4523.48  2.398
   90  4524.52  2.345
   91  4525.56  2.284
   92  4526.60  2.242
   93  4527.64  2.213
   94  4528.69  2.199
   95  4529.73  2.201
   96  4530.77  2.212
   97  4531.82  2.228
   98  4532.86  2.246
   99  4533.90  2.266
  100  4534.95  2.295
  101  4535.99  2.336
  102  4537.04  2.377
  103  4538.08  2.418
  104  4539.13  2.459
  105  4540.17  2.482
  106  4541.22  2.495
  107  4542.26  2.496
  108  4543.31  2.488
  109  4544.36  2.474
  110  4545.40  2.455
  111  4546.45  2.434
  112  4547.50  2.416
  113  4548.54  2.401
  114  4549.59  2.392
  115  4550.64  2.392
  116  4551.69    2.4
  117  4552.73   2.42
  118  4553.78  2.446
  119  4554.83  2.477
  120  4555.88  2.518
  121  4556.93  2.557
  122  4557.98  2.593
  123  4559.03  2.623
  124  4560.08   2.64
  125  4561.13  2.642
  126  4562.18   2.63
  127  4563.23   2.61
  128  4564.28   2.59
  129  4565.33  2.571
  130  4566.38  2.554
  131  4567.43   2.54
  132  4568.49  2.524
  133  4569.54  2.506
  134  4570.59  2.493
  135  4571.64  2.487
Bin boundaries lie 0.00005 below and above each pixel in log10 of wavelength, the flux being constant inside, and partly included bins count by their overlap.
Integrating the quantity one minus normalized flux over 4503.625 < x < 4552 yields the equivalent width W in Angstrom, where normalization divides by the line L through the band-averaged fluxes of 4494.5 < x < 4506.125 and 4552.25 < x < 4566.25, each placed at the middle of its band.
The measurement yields 2.1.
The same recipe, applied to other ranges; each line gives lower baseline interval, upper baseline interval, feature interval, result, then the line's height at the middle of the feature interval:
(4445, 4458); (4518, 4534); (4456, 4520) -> -3.6 Angstrom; 2.28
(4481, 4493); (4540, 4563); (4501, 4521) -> -0.9 Angstrom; 2.43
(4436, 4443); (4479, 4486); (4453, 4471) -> 1.0 Angstrom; 2.35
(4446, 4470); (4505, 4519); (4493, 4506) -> -0.2 Angstrom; 2.48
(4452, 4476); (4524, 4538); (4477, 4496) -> -1.2 Angstrom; 2.26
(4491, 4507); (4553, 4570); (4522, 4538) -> 1.5 Angstrom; 2.53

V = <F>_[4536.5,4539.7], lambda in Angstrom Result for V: 2.42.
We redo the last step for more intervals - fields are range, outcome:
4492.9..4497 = 2.45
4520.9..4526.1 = 2.39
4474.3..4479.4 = 2.43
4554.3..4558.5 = 2.53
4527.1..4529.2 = 2.2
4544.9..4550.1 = 2.42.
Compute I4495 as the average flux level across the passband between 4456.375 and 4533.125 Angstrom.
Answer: 2.4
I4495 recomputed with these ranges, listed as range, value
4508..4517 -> 2.54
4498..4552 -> 2.44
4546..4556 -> 2.43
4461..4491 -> 2.36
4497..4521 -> 2.54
